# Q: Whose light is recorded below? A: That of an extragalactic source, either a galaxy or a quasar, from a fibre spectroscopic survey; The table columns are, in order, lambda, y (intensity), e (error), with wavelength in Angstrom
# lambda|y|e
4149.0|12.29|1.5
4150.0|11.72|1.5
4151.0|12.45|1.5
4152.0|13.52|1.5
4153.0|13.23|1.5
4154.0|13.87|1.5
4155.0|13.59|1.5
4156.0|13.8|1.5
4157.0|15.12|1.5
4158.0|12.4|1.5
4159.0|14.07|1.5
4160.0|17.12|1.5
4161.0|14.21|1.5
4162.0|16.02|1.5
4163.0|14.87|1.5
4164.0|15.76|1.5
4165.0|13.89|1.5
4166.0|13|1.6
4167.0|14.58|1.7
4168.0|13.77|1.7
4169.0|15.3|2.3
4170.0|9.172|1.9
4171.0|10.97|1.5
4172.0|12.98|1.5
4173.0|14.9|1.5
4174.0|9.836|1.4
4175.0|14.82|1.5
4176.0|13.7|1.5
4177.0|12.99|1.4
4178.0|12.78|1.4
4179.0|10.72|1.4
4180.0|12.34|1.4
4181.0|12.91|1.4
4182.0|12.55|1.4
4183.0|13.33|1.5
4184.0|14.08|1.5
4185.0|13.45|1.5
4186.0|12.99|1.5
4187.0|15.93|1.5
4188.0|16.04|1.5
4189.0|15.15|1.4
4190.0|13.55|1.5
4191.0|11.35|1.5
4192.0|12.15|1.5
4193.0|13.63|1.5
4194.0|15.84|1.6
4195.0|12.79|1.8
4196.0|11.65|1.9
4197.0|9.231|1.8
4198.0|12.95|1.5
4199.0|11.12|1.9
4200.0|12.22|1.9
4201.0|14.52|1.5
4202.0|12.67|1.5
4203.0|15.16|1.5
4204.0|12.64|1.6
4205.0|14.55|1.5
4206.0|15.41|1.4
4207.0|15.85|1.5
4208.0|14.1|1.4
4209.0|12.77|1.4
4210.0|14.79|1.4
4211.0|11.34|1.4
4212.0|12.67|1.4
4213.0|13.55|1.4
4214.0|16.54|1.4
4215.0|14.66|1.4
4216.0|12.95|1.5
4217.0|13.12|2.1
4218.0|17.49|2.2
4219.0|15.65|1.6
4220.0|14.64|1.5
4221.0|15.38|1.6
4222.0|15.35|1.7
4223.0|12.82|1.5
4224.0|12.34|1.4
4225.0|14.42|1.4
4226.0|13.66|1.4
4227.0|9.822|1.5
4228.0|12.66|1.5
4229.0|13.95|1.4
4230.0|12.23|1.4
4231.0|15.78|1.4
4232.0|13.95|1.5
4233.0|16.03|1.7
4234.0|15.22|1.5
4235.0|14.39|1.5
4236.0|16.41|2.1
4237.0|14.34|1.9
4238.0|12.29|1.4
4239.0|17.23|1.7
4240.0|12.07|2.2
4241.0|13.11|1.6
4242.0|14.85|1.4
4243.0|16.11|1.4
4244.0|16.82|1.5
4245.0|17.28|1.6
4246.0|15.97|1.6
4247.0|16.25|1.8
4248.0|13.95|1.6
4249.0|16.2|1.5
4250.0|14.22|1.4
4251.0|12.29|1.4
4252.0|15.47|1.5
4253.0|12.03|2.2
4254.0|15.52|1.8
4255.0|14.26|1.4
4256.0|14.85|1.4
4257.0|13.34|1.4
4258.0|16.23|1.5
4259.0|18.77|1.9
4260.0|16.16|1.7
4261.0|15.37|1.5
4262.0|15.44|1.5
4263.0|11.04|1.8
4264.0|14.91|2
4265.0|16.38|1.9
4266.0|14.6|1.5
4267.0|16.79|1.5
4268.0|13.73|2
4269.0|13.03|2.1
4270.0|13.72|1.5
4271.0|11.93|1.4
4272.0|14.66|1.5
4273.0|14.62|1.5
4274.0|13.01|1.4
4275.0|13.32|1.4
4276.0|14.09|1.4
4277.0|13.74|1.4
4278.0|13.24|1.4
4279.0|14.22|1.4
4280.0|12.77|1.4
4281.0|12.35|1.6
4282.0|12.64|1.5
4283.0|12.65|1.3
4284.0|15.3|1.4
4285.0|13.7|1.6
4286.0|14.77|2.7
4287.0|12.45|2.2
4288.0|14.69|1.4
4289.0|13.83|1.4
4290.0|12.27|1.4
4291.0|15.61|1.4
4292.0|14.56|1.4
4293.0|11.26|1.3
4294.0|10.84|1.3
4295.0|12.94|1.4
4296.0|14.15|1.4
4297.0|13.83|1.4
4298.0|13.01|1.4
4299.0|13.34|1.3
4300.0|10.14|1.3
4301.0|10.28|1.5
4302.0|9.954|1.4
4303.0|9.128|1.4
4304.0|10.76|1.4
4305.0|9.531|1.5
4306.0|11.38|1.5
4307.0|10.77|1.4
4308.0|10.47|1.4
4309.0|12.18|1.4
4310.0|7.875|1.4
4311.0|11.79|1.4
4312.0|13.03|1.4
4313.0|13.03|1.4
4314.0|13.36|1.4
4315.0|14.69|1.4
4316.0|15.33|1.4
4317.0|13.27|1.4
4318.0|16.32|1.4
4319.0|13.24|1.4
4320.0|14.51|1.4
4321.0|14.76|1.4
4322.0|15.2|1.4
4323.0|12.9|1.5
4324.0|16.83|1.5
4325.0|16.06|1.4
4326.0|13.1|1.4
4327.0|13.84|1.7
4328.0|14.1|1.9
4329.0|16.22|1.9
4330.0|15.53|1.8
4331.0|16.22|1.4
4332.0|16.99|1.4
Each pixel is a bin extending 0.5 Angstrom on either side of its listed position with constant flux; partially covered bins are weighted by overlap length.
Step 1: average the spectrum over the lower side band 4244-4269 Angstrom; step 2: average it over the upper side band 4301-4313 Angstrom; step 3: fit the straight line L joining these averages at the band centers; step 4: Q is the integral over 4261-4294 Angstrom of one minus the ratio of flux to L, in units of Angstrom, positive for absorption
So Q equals -1.4 Angstrom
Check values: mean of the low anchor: 15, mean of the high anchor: 10.7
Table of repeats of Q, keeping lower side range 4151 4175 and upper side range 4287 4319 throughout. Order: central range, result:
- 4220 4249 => -3.21 Angstrom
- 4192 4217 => -0.22 Angstrom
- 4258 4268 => -2.09 Angstrom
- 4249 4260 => -1.69 Angstrom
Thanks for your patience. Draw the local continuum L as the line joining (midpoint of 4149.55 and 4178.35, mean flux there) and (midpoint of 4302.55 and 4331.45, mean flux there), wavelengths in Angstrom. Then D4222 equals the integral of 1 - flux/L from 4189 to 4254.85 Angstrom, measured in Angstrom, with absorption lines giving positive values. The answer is -2.70 Angstrom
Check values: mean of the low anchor 13.6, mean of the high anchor 13.3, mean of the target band 14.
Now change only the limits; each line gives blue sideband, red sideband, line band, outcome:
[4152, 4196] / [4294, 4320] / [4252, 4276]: -3.6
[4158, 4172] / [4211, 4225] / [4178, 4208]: 1.7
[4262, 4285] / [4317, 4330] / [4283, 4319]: 4.3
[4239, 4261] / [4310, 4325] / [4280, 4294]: 1.0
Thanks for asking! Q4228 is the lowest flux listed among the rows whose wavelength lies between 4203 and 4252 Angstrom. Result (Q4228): 9.822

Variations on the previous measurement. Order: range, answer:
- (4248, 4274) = 11.04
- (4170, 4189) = 9.172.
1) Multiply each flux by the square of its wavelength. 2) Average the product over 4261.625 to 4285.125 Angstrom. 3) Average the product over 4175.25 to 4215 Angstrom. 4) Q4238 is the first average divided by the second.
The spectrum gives 1.07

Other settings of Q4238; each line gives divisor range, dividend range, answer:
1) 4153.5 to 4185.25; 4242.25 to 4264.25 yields 1.16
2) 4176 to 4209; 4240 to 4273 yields 1.14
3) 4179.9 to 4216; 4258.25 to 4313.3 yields 1.01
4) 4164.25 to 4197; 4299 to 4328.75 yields 1.03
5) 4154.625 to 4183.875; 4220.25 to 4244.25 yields 1.08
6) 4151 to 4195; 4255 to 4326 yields 1.04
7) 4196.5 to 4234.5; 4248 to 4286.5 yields 1.06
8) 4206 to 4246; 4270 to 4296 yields 0.96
